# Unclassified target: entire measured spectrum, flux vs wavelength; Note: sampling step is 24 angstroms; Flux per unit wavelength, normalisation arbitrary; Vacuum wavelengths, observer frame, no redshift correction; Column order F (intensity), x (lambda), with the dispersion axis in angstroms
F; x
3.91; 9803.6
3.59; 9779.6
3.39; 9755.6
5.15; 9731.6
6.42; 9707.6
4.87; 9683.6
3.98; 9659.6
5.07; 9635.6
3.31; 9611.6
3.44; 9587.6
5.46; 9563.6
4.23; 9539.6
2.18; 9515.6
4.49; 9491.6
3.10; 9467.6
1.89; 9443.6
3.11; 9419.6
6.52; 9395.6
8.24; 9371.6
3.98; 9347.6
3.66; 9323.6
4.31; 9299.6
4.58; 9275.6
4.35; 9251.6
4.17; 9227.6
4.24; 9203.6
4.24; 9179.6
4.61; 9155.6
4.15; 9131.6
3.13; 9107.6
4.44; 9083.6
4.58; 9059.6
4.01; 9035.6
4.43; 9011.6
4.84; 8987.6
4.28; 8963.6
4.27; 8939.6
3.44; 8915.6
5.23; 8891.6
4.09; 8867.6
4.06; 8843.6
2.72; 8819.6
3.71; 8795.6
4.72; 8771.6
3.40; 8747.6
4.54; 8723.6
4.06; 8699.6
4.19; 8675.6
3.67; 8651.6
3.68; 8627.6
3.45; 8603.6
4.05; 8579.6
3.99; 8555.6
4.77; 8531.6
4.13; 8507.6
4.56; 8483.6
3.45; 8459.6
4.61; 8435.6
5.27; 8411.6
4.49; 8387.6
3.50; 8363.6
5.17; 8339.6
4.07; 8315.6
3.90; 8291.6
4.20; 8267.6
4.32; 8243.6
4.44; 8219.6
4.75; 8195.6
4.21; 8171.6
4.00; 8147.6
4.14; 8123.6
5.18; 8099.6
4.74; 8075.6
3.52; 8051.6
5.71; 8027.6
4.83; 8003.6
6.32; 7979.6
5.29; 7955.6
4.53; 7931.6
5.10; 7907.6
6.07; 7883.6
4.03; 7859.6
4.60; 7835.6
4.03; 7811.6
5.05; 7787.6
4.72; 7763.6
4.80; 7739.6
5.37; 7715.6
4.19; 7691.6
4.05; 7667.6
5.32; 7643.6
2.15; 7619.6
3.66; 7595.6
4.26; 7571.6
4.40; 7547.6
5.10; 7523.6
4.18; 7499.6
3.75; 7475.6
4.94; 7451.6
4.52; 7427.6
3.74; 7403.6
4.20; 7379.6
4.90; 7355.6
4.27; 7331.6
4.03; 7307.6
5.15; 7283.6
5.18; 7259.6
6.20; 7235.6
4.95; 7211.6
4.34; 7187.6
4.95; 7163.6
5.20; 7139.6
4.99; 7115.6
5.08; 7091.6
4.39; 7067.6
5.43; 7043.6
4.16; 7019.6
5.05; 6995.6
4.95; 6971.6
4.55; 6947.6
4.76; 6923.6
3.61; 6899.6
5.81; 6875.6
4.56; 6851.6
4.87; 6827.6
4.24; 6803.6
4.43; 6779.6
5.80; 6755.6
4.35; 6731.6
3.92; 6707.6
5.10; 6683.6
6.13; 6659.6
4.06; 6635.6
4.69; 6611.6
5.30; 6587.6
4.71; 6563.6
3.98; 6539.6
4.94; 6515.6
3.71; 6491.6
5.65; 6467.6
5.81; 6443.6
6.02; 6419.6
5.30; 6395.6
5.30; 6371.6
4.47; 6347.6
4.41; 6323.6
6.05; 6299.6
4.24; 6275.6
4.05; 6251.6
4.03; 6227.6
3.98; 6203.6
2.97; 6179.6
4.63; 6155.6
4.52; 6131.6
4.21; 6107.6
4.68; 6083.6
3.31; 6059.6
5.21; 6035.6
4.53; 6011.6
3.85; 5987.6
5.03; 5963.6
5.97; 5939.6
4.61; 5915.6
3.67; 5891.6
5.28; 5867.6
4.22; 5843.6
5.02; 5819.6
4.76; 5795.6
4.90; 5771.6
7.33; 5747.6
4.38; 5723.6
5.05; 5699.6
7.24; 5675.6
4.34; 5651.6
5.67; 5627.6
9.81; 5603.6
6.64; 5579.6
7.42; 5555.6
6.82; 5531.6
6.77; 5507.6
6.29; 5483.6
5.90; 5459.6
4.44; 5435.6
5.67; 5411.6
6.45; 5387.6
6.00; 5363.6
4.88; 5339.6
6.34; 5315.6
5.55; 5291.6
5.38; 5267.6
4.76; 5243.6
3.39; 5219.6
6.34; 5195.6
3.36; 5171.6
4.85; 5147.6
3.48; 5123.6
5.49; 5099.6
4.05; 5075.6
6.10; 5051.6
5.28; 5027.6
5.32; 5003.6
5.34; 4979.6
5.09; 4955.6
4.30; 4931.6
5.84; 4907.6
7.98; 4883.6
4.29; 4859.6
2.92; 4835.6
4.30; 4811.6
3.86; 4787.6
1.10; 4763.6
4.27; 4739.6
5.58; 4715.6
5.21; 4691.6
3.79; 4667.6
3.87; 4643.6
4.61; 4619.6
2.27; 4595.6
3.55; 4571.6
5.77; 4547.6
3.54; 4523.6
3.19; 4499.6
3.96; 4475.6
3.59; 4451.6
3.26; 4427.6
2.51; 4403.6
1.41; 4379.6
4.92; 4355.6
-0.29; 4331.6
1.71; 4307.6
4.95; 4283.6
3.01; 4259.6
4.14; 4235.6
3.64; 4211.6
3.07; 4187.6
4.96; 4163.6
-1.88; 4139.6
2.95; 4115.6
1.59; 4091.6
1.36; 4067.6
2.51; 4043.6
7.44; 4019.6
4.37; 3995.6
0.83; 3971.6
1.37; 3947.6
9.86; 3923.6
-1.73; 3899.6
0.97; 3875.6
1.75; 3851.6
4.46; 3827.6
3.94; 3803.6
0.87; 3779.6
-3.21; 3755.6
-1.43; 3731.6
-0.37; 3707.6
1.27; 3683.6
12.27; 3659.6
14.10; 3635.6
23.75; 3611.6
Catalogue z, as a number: 0.201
